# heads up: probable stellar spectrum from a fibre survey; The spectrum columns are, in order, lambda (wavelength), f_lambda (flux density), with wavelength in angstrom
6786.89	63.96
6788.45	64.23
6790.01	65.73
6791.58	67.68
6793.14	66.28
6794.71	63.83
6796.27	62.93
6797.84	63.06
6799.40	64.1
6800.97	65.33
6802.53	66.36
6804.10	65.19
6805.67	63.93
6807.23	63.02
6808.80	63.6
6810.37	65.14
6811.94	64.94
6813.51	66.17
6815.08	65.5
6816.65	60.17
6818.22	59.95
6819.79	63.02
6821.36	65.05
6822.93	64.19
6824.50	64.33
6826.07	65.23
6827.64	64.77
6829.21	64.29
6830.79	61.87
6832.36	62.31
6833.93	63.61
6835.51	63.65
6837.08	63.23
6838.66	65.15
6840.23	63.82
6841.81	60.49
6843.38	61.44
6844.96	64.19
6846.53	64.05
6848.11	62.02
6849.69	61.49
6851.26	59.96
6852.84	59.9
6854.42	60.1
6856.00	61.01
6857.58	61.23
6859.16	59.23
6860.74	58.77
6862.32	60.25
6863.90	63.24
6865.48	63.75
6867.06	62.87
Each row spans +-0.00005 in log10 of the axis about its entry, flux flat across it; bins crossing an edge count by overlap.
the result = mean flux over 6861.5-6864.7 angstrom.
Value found 61.7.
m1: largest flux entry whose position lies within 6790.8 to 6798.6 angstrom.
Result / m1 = 67.68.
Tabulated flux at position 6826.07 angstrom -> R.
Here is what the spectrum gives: 65.23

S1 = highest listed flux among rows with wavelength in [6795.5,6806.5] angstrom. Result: 66.36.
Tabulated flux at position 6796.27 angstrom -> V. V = 62.93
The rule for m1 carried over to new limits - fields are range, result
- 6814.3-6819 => 65.5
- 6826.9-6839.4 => 65.15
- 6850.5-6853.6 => 59.96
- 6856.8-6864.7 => 63.24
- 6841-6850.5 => 64.19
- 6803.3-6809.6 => 65.19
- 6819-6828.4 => 65.23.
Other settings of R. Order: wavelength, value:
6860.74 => 58.77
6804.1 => 65.19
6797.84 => 63.06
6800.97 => 65.33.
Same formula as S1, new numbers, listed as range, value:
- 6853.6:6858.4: 61.23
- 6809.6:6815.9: 66.17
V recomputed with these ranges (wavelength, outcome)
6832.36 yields 62.31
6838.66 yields 65.15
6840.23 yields 63.82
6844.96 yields 64.19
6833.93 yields 63.61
